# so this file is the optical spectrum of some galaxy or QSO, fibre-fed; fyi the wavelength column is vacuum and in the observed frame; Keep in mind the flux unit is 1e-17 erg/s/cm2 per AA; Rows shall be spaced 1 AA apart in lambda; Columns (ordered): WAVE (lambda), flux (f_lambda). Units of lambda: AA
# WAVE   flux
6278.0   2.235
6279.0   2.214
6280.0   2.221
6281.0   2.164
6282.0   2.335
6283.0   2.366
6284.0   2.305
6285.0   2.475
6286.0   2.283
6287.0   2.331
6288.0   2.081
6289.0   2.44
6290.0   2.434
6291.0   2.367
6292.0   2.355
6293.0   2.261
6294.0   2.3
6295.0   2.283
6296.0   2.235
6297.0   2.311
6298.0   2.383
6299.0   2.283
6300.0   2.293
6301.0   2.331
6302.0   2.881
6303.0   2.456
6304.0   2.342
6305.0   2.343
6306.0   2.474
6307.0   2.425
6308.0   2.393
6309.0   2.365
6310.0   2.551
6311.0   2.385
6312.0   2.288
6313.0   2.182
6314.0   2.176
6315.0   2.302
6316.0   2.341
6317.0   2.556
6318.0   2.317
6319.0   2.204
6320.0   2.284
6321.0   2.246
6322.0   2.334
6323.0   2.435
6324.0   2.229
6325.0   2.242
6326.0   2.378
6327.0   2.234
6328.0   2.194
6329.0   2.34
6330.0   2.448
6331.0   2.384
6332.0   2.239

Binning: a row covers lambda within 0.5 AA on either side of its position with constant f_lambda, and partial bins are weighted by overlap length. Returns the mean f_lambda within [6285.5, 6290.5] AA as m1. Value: 2.31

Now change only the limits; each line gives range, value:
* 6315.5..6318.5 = 2.4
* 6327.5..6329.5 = 2.27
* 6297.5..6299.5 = 2.33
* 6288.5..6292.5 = 2.4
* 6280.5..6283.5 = 2.29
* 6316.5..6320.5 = 2.34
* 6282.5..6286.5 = 2.36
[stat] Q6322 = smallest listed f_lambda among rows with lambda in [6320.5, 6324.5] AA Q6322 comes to 2.229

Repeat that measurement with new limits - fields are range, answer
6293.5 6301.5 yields 2.235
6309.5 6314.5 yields 2.176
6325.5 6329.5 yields 2.194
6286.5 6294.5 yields 2.081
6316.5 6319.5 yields 2.204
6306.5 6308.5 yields 2.393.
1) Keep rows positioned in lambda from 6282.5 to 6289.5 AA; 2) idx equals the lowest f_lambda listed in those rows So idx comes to 2.081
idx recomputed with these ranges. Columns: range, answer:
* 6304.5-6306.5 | 2.343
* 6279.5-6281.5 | 2.164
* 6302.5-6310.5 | 2.342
